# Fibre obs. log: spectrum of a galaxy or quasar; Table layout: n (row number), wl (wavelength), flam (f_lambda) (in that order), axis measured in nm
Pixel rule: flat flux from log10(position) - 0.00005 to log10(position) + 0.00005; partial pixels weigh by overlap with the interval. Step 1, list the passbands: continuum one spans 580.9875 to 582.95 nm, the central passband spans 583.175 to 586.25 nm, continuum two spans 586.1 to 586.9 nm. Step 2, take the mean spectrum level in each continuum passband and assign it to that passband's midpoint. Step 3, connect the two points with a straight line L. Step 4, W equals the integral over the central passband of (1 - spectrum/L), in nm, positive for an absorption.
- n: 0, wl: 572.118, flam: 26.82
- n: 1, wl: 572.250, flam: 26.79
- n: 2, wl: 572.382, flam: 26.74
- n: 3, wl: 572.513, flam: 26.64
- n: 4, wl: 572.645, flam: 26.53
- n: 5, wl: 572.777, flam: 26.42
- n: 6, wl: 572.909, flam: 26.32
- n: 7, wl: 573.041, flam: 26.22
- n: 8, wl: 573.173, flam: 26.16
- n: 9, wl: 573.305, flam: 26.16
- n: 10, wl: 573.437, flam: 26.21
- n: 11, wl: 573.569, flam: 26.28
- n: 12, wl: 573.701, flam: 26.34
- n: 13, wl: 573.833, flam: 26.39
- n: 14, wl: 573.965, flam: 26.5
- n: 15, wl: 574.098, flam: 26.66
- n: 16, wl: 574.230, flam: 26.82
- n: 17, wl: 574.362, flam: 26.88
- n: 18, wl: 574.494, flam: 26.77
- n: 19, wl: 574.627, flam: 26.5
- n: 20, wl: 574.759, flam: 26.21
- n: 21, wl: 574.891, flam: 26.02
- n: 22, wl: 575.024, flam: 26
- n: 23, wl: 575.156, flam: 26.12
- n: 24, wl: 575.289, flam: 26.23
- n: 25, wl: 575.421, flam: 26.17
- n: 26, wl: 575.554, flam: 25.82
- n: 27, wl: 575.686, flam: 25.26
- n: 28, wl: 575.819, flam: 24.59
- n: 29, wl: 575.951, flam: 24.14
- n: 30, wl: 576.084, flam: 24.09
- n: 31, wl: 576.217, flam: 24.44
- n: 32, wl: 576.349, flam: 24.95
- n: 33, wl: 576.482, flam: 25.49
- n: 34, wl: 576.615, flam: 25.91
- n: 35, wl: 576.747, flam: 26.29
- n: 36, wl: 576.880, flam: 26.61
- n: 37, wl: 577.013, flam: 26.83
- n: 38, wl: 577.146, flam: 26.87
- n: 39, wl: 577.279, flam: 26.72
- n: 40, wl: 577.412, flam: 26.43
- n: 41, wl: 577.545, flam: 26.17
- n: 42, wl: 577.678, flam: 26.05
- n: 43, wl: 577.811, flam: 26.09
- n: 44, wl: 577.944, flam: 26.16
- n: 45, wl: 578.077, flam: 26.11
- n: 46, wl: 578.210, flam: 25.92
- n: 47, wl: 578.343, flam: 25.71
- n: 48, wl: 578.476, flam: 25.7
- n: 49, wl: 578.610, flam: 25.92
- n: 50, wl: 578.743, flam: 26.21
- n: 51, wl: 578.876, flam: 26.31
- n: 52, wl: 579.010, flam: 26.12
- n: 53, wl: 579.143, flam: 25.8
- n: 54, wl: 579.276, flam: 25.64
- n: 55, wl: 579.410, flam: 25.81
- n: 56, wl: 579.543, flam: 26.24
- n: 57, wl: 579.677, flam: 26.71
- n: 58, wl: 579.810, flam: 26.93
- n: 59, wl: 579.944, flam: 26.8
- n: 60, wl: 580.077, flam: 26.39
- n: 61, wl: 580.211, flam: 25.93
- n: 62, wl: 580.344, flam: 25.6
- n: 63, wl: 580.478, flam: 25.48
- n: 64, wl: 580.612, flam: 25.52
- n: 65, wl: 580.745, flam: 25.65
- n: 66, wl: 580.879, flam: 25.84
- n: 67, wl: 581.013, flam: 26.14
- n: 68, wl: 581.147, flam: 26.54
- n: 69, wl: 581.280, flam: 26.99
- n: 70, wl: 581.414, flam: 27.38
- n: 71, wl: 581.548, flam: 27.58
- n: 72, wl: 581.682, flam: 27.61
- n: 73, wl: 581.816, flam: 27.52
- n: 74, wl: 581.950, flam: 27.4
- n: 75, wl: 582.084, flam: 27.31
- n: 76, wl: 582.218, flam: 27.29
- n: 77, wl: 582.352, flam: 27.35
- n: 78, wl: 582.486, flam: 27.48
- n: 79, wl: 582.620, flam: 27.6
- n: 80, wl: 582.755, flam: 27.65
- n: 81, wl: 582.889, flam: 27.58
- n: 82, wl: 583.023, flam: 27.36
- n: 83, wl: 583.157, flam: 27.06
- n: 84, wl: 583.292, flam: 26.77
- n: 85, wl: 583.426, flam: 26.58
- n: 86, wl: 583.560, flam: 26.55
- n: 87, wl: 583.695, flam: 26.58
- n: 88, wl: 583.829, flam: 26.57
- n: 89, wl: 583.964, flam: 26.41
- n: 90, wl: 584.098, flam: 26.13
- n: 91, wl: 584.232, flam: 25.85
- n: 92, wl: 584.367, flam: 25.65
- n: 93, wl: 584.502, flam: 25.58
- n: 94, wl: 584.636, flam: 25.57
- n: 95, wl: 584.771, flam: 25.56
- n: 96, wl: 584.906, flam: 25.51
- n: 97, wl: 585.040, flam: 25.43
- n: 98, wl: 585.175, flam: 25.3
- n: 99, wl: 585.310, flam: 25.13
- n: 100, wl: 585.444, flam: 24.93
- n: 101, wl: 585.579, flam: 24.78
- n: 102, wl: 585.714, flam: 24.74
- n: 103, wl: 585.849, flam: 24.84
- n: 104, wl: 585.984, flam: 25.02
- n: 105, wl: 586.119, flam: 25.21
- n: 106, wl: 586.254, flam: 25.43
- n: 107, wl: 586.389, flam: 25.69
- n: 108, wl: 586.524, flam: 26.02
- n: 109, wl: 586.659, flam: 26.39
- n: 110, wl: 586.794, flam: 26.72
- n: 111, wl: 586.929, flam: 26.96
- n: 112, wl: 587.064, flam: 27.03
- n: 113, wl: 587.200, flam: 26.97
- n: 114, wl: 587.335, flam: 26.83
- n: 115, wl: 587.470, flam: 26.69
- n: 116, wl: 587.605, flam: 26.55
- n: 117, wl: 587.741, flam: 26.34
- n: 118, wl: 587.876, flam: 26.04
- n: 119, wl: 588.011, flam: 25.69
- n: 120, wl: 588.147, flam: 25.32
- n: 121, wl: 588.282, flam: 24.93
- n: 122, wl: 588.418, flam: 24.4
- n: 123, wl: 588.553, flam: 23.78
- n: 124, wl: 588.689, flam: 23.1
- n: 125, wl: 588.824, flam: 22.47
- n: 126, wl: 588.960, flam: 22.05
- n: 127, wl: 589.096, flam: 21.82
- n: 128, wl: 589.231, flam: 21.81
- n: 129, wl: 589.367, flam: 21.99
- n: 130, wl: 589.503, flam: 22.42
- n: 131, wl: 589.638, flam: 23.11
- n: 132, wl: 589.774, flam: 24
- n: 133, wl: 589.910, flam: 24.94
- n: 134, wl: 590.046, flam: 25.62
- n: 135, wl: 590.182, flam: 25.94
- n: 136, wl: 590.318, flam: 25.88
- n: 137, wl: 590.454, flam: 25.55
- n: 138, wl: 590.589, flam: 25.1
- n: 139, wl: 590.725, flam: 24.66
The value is 0.10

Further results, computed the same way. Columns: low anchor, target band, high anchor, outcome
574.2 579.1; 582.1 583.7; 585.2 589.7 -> -0.116 nm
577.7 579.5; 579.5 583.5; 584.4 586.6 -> -0.175 nm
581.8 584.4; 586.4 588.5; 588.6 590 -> -0.184 nm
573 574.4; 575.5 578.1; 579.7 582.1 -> 0.073 nm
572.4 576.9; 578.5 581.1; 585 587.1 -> -0.024 nm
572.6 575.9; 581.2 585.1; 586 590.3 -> -0.210 nm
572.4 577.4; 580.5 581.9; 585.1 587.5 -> -0.039 nm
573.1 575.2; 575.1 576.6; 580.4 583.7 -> 0.072 nm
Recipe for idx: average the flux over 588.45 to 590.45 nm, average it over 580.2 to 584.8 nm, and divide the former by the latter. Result 0.89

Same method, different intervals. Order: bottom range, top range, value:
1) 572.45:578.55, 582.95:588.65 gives 0.99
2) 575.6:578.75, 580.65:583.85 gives 1.05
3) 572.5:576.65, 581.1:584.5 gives 1.04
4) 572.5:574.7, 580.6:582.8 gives 1.02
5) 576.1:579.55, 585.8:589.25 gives 0.97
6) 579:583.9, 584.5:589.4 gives 0.94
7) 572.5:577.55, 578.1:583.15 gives 1.02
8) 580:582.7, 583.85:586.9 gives 0.96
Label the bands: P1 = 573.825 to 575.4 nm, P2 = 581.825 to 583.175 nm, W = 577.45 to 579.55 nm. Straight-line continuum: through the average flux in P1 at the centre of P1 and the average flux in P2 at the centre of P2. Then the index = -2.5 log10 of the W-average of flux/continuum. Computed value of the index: 0.04 mag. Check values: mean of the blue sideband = 26.4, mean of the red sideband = 27.4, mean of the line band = 26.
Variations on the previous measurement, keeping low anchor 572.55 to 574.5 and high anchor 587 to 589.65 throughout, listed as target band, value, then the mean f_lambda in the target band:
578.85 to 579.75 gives -0.02 mag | 26.1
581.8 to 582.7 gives -0.09 mag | 27.4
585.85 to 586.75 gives -0.04 mag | 25.6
